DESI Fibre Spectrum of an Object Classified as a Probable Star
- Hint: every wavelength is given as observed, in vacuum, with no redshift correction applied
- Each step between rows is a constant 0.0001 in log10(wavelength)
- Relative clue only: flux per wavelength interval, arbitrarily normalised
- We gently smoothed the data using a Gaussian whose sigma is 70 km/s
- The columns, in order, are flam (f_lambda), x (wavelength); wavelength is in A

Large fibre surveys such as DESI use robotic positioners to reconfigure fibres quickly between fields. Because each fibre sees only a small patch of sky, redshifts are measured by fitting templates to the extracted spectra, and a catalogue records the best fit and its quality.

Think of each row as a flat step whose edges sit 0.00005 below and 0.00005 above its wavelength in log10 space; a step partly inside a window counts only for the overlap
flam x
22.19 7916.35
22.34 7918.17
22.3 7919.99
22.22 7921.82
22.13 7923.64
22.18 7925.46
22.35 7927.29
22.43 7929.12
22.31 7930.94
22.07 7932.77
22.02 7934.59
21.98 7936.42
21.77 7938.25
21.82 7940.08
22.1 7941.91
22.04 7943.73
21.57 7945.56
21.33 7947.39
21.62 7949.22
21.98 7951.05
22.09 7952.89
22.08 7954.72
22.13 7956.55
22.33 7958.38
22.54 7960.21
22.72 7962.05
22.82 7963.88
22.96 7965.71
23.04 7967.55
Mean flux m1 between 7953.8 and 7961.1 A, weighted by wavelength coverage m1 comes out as 22.3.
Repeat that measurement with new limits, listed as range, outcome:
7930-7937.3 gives 22.1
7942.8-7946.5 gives 21.9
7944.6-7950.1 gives 21.5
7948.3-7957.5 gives 22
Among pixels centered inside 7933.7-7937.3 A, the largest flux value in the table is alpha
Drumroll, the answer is 22.02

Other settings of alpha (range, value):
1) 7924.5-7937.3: 22.43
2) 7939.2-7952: 22.1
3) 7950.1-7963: 22.72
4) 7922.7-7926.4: 22.18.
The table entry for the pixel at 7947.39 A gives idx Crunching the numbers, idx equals 21.33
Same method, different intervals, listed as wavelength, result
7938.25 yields 21.77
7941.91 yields 22.1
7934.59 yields 22.02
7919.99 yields 22.3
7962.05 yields 22.72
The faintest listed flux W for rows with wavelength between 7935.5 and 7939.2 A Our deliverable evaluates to 21.77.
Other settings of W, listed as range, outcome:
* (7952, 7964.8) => 22.08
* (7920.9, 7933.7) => 22.07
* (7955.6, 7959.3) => 22.13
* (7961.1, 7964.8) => 22.72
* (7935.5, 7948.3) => 21.33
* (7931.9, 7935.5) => 22.02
